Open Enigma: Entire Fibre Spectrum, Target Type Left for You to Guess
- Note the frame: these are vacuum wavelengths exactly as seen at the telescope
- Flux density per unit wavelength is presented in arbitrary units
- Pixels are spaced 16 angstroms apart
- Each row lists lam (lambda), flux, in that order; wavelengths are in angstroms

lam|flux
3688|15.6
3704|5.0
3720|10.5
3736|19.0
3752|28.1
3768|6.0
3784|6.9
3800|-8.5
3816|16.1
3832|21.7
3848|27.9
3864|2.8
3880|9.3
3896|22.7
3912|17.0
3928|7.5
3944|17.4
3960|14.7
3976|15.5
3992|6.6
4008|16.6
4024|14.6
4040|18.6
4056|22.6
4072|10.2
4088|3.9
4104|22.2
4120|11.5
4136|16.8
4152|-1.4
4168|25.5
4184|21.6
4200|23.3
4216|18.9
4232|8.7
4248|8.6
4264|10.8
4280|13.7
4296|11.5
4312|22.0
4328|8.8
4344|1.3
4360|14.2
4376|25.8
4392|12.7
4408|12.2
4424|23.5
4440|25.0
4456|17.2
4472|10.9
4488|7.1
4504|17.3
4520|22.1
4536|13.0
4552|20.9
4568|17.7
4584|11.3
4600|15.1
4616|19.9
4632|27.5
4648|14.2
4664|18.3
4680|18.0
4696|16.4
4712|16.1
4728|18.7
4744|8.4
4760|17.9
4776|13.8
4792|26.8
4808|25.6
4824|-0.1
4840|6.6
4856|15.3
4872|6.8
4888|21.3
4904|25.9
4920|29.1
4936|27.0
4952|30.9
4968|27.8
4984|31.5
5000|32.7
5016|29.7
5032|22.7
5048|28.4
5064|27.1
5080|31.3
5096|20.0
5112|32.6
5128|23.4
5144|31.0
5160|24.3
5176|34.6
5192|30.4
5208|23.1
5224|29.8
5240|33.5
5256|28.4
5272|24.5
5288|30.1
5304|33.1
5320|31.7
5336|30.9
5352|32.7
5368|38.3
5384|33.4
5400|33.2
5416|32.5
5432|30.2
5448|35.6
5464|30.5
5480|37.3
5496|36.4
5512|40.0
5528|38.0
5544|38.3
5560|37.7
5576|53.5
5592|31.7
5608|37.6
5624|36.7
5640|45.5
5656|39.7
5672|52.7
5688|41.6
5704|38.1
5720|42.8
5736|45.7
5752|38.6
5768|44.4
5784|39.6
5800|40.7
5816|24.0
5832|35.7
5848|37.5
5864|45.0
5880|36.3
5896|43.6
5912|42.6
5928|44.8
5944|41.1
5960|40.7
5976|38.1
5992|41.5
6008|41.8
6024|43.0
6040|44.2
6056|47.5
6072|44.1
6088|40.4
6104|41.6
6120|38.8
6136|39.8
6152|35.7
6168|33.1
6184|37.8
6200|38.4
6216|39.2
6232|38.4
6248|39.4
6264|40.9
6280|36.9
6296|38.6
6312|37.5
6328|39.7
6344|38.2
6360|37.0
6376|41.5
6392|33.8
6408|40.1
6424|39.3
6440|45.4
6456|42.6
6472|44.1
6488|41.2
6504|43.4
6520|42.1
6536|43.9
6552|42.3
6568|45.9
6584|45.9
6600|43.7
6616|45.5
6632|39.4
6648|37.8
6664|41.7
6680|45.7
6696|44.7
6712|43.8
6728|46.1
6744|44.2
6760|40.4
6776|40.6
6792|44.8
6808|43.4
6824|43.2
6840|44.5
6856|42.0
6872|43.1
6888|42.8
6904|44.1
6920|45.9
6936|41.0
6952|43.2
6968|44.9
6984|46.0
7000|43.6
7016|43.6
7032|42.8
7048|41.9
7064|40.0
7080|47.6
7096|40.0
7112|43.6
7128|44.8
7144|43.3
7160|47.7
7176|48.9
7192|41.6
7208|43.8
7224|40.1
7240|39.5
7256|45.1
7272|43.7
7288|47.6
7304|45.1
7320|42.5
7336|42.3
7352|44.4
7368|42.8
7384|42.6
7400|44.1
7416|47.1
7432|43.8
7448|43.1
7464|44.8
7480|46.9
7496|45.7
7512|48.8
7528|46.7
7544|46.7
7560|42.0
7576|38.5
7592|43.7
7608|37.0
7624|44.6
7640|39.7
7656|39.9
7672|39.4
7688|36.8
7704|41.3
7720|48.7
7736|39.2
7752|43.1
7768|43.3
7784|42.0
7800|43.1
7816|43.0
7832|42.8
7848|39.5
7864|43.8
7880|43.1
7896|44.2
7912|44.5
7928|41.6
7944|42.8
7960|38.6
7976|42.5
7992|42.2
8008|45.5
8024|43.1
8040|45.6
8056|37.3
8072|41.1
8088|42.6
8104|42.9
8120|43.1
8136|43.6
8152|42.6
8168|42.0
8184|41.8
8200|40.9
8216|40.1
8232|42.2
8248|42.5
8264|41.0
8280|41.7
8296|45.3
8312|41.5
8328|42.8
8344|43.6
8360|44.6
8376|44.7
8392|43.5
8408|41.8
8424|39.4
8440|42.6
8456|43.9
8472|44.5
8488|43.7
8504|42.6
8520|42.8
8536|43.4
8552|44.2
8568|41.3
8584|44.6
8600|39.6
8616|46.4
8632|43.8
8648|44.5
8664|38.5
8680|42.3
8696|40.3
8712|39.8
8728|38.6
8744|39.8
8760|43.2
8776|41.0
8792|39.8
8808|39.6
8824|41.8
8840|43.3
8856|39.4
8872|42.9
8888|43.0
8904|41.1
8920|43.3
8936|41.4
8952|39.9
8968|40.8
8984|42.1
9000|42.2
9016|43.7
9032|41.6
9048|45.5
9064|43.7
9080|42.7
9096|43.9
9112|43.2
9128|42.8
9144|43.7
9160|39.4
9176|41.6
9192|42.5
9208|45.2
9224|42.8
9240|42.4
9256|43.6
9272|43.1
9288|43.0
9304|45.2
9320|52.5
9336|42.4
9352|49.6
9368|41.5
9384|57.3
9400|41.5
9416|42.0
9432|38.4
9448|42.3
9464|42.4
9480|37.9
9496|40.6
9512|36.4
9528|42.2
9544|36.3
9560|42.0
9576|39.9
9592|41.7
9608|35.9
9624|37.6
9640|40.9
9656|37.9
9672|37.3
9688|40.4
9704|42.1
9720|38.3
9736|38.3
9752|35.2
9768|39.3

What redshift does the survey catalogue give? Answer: 0.23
